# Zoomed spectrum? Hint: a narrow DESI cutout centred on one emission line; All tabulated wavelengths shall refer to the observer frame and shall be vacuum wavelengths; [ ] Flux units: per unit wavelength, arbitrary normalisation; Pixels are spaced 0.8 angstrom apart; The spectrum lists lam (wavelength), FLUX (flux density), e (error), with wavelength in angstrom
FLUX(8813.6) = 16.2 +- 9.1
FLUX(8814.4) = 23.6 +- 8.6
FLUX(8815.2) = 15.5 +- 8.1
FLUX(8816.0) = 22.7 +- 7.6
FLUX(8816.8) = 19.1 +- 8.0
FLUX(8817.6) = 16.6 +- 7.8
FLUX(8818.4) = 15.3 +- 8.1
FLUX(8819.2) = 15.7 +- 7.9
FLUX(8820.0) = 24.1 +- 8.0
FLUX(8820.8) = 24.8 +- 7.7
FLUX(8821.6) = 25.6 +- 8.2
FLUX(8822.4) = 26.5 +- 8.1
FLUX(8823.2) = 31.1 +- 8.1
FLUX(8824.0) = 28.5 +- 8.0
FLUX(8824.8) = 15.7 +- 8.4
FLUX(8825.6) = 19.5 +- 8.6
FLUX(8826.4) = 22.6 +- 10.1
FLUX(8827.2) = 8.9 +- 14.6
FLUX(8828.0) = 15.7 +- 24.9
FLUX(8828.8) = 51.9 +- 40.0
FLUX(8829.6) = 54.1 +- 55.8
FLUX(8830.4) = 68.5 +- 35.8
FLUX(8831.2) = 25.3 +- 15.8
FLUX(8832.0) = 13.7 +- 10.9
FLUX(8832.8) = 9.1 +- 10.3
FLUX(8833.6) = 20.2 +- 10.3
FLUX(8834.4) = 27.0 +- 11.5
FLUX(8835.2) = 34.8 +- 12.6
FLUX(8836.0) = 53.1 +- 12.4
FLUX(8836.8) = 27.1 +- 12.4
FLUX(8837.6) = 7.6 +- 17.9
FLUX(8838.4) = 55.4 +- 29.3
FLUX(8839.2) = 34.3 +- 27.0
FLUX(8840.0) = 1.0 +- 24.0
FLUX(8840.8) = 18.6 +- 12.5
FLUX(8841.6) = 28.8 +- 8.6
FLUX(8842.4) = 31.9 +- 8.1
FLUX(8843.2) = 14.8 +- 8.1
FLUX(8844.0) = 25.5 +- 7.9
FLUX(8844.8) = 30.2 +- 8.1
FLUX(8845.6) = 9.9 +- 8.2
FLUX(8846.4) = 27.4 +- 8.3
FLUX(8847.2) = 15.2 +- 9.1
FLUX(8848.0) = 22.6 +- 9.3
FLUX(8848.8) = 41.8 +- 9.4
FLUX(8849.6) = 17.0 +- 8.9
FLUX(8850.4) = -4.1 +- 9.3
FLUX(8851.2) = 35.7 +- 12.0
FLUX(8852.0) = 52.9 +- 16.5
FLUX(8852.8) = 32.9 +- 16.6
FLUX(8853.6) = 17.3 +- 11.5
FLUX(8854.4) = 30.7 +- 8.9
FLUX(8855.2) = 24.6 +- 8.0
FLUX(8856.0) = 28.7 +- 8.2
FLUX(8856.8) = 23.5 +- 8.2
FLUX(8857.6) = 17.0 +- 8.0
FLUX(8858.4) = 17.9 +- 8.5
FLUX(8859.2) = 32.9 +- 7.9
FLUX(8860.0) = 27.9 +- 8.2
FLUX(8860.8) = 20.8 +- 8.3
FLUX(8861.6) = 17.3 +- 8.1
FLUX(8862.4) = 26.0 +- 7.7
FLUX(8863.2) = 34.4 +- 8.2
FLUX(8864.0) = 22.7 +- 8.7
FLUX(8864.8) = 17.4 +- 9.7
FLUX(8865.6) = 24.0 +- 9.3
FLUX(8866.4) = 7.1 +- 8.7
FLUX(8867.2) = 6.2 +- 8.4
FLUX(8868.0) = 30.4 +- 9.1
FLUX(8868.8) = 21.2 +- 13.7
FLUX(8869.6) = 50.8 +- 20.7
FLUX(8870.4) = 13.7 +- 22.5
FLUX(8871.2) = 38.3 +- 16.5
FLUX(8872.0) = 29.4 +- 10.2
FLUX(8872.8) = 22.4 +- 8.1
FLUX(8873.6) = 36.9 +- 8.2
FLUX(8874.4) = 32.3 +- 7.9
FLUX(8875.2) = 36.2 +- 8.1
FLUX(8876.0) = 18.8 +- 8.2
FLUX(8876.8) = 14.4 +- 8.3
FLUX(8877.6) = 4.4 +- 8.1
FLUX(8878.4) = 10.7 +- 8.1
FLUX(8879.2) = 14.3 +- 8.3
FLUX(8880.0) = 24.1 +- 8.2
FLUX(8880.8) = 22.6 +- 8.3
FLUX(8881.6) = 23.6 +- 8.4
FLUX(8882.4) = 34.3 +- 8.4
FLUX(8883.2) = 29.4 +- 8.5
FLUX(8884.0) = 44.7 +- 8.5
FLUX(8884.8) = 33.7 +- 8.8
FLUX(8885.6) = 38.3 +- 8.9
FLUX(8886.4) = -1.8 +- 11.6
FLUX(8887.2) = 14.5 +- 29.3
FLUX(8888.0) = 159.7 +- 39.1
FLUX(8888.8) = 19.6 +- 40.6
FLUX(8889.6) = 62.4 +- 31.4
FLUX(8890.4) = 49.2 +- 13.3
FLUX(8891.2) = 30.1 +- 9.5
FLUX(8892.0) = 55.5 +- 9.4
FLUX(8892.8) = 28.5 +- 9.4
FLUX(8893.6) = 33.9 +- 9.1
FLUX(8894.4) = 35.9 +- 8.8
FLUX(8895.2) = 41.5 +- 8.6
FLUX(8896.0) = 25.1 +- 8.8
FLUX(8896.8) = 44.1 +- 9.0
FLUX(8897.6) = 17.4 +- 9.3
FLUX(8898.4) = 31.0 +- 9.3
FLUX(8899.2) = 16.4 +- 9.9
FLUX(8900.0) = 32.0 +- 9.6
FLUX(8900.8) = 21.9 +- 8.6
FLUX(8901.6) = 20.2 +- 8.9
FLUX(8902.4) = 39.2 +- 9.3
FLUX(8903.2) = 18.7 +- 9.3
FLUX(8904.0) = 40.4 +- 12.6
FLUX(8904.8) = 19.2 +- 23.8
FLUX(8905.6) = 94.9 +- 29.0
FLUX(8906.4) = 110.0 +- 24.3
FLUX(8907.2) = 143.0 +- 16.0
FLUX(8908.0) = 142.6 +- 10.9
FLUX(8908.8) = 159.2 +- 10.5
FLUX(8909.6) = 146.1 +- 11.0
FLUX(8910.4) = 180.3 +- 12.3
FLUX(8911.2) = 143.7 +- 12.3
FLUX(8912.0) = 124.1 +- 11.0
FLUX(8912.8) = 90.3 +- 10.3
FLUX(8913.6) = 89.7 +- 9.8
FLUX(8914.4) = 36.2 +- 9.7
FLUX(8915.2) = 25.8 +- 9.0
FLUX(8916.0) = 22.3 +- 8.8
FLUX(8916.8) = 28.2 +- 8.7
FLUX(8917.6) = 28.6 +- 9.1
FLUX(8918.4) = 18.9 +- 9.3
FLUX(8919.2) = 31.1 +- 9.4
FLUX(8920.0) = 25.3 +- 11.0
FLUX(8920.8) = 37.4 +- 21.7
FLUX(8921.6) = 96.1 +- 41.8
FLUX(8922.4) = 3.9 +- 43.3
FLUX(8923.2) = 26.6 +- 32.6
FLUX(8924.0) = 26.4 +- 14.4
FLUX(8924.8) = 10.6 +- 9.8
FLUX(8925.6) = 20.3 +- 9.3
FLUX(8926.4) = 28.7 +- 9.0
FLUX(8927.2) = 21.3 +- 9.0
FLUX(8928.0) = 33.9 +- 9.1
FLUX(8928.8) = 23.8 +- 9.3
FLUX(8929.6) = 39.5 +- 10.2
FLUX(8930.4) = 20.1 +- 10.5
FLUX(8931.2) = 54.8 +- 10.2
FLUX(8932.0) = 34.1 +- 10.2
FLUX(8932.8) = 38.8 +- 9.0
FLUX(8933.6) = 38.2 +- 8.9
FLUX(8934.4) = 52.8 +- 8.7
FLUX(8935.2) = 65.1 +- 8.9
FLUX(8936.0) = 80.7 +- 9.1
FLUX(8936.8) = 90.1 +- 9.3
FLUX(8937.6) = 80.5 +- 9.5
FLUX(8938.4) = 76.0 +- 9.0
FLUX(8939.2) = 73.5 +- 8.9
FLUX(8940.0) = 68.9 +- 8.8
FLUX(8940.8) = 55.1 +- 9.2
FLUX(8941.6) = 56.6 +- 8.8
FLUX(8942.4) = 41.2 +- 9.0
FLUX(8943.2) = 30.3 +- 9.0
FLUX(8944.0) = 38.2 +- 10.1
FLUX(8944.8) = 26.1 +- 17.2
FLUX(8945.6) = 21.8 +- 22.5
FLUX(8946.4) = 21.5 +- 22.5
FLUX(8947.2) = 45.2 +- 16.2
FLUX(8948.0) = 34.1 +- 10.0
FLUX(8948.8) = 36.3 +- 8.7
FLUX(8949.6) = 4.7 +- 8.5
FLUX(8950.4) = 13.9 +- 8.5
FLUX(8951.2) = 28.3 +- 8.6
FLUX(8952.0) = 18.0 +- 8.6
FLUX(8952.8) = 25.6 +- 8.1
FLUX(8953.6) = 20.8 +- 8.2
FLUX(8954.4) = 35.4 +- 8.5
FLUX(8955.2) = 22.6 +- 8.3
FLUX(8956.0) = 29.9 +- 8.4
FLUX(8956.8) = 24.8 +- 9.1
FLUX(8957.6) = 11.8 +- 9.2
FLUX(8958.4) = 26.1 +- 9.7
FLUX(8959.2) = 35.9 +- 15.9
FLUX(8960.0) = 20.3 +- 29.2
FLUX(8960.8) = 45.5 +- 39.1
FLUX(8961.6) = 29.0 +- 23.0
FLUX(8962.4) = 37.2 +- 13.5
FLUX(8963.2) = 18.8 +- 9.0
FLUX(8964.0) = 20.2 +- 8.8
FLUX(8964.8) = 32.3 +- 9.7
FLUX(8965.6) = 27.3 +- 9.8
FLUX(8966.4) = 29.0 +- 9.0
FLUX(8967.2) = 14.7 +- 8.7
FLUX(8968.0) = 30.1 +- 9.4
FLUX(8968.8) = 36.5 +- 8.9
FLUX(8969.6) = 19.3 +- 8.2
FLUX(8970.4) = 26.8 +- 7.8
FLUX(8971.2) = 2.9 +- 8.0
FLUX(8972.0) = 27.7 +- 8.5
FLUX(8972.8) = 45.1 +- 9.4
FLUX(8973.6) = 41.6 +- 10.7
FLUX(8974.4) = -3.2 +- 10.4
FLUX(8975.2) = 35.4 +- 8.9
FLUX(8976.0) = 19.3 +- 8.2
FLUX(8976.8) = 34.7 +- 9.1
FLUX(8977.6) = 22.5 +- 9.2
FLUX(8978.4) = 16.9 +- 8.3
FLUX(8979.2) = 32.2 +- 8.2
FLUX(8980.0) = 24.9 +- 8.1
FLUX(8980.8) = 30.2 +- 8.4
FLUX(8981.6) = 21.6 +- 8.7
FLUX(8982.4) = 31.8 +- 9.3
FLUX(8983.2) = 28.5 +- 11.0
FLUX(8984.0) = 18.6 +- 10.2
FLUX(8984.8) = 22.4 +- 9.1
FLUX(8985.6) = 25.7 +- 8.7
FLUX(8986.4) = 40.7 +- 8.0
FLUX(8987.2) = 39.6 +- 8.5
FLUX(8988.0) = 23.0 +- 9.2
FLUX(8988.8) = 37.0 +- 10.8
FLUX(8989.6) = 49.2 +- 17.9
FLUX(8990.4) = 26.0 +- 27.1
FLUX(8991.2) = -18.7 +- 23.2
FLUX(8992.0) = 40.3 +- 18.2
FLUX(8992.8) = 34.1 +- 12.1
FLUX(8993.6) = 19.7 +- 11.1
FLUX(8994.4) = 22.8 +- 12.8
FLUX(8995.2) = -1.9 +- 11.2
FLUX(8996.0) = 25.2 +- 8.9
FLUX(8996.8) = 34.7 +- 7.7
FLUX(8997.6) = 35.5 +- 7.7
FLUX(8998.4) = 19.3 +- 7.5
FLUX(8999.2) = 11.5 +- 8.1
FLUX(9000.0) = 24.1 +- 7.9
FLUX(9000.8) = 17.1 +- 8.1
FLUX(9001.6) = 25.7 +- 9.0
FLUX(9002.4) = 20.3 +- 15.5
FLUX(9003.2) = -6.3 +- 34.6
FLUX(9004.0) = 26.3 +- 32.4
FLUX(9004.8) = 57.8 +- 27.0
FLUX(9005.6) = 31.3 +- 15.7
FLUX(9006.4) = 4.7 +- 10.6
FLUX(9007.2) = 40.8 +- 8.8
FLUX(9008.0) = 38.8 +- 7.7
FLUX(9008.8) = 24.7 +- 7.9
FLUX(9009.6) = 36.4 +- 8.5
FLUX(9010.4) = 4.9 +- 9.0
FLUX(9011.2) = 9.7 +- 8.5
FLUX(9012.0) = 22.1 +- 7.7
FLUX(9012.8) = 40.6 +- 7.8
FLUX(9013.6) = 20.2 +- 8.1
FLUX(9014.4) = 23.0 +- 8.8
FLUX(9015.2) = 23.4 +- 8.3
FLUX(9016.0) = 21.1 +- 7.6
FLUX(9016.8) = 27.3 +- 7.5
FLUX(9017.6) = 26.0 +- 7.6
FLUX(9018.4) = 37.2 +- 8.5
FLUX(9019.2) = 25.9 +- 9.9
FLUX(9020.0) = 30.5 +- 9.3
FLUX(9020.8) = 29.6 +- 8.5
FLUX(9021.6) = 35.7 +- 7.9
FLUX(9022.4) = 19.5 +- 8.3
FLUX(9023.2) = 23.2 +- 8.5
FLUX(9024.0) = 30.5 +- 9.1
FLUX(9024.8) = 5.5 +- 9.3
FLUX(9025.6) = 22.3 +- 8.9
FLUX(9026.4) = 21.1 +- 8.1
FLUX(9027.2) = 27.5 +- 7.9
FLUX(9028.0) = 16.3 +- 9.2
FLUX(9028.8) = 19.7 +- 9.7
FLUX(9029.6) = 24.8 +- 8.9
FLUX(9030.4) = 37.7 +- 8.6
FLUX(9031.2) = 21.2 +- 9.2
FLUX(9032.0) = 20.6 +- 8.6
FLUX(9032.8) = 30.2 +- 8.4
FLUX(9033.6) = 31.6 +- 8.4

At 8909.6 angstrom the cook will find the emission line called Halpha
